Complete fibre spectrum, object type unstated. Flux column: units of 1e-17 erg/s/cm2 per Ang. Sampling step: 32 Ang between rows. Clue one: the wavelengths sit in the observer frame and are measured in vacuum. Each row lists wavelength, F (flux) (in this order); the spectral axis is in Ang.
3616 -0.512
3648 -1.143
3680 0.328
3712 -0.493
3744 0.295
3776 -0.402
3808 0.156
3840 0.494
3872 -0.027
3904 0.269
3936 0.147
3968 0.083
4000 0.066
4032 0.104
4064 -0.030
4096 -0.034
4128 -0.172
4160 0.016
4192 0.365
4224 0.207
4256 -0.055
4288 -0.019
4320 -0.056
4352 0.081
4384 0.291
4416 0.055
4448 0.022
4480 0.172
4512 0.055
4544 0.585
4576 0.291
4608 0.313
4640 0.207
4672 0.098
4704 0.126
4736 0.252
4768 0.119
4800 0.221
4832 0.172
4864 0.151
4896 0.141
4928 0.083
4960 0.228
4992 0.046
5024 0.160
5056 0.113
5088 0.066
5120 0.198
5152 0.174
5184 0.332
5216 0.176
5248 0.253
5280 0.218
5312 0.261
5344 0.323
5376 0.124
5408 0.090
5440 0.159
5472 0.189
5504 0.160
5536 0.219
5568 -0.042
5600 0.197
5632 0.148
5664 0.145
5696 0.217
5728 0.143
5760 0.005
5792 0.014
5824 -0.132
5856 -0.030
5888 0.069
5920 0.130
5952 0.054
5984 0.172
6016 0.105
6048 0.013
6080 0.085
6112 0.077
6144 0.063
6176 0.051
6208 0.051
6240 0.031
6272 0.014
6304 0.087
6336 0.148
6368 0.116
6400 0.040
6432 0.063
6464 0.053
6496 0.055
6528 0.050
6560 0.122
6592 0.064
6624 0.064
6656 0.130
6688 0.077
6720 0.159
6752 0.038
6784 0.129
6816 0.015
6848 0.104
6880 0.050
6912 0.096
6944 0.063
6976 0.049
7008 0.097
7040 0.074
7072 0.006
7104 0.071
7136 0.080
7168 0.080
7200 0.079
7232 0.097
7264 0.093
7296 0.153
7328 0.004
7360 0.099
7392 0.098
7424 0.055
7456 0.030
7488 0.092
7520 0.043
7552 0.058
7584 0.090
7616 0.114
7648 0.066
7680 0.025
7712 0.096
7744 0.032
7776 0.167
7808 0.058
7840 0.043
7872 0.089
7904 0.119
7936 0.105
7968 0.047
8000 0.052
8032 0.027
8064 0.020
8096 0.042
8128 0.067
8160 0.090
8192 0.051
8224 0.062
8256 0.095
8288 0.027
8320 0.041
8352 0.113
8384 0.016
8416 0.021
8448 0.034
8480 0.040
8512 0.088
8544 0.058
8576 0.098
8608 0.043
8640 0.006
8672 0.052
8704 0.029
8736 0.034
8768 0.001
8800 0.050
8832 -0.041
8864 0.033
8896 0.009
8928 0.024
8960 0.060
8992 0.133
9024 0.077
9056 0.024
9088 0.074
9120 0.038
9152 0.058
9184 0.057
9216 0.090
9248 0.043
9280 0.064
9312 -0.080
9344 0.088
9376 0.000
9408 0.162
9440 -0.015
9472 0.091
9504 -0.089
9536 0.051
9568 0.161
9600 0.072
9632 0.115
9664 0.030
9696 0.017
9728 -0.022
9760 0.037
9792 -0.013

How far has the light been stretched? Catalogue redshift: 0.13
